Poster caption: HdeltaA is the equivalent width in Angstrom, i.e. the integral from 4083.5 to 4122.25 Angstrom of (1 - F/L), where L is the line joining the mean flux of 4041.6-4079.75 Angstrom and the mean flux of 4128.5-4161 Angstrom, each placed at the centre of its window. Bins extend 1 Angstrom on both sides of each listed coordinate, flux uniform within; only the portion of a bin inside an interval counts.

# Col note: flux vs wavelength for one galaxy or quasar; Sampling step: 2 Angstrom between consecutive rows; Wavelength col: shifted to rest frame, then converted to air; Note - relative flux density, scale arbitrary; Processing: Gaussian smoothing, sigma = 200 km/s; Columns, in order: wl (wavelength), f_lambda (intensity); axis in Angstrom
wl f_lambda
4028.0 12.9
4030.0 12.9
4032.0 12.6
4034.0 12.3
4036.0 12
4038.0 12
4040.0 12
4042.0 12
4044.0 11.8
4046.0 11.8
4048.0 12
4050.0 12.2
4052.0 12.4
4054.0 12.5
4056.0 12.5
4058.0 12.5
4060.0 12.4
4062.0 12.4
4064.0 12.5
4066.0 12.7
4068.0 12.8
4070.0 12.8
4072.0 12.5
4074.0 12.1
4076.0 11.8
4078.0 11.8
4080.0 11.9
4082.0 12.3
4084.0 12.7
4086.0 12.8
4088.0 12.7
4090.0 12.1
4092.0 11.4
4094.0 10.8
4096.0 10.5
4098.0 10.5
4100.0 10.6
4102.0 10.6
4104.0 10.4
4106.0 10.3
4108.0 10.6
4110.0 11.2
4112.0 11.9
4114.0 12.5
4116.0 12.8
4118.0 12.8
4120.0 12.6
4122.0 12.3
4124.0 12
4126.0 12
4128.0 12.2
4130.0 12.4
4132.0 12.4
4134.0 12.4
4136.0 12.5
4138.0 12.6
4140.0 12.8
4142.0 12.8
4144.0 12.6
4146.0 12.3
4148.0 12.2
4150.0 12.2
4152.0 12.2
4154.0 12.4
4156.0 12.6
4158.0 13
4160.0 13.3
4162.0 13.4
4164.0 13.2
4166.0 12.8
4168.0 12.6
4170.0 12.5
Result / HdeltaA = 2.6 Angstrom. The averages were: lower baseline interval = 12.3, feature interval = 11.6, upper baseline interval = 12.5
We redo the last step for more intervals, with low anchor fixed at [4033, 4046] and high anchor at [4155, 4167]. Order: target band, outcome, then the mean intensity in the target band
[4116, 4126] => 0.2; 12.4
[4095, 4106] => 1.8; 10.5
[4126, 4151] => 0.8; 12.4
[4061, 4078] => -0.2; 12.4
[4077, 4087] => 0.1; 12.3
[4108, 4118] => 0.5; 12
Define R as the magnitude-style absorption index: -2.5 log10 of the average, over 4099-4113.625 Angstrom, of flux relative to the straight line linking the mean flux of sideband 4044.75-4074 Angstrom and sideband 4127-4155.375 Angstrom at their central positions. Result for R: 0.145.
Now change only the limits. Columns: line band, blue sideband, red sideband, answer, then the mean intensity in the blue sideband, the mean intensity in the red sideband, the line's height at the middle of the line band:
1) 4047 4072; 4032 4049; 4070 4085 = -0.032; 12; 12.2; 12.1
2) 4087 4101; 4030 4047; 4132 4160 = 0.101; 12.1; 12.5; 12.3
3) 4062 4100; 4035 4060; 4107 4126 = 0.009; 12.2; 12.1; 12.1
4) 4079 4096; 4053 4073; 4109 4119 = 0.037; 12.6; 12.2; 12.4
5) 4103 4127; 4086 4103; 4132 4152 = 0.000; 11.2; 12.5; 11.8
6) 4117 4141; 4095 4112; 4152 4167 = -0.066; 10.7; 12.9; 11.7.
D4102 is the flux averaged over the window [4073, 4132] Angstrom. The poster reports 11.8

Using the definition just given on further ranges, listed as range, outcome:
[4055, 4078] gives 12.4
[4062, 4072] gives 12.7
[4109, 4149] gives 12.4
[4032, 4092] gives 12.3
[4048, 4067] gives 12.4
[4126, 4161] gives 12.5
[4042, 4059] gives 12.2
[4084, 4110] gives 11.2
